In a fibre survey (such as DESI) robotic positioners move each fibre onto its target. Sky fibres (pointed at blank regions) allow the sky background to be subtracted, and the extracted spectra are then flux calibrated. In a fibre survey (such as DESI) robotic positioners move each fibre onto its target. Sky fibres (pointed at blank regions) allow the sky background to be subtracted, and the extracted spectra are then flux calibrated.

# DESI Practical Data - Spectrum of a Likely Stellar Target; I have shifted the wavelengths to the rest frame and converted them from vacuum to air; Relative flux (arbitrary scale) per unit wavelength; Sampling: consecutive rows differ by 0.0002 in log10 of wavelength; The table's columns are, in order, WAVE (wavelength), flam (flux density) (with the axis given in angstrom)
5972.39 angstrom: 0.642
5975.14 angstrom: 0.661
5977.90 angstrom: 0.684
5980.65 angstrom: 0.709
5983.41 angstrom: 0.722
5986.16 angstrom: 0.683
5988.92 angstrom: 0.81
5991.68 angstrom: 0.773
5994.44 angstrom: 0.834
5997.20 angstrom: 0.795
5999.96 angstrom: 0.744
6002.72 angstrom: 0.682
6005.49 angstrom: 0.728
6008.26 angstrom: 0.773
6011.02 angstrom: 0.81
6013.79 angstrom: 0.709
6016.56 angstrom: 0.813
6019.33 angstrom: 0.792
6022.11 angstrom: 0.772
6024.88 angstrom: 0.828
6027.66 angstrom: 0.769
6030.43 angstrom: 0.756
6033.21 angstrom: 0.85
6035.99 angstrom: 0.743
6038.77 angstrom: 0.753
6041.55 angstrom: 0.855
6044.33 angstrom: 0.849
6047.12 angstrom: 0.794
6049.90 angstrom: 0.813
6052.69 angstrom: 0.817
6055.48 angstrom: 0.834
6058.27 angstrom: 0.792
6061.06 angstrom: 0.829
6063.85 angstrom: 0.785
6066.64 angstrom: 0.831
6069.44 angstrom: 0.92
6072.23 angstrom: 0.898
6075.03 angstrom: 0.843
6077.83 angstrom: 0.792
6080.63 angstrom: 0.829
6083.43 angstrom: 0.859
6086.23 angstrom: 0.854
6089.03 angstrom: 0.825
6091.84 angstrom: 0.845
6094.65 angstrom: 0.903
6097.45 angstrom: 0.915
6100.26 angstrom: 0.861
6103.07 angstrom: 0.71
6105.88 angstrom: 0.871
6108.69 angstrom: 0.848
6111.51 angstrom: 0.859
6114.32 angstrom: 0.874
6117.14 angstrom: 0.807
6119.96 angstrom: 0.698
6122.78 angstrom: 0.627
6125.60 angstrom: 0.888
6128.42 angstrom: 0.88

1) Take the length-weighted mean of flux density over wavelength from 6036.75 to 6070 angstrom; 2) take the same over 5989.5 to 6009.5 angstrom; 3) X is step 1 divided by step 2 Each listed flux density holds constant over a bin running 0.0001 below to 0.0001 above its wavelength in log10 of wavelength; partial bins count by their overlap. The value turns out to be 1.1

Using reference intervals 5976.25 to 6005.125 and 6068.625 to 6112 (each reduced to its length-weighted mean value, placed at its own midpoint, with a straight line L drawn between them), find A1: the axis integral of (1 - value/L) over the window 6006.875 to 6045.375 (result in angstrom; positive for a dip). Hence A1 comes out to -0.5 angstrom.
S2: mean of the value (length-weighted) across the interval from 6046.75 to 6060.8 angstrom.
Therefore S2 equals 0.813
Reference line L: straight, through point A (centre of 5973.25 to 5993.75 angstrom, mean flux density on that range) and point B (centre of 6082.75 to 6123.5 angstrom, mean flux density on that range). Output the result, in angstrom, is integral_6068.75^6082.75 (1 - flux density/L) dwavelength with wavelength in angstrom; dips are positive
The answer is -0.9 angstrom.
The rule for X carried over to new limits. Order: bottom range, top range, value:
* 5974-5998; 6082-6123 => 1.12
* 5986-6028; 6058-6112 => 1.09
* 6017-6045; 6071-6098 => 1.07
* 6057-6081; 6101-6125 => 0.95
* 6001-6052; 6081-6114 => 1.09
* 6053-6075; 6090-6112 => 1.01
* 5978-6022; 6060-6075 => 1.13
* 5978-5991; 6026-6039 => 1.07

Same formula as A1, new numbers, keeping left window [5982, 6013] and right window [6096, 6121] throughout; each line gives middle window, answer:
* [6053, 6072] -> -0.83 angstrom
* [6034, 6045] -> -0.20 angstrom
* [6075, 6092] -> -0.43 angstrom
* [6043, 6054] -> -0.38 angstrom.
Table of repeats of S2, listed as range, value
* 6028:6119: 0.83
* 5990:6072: 0.796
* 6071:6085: 0.844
